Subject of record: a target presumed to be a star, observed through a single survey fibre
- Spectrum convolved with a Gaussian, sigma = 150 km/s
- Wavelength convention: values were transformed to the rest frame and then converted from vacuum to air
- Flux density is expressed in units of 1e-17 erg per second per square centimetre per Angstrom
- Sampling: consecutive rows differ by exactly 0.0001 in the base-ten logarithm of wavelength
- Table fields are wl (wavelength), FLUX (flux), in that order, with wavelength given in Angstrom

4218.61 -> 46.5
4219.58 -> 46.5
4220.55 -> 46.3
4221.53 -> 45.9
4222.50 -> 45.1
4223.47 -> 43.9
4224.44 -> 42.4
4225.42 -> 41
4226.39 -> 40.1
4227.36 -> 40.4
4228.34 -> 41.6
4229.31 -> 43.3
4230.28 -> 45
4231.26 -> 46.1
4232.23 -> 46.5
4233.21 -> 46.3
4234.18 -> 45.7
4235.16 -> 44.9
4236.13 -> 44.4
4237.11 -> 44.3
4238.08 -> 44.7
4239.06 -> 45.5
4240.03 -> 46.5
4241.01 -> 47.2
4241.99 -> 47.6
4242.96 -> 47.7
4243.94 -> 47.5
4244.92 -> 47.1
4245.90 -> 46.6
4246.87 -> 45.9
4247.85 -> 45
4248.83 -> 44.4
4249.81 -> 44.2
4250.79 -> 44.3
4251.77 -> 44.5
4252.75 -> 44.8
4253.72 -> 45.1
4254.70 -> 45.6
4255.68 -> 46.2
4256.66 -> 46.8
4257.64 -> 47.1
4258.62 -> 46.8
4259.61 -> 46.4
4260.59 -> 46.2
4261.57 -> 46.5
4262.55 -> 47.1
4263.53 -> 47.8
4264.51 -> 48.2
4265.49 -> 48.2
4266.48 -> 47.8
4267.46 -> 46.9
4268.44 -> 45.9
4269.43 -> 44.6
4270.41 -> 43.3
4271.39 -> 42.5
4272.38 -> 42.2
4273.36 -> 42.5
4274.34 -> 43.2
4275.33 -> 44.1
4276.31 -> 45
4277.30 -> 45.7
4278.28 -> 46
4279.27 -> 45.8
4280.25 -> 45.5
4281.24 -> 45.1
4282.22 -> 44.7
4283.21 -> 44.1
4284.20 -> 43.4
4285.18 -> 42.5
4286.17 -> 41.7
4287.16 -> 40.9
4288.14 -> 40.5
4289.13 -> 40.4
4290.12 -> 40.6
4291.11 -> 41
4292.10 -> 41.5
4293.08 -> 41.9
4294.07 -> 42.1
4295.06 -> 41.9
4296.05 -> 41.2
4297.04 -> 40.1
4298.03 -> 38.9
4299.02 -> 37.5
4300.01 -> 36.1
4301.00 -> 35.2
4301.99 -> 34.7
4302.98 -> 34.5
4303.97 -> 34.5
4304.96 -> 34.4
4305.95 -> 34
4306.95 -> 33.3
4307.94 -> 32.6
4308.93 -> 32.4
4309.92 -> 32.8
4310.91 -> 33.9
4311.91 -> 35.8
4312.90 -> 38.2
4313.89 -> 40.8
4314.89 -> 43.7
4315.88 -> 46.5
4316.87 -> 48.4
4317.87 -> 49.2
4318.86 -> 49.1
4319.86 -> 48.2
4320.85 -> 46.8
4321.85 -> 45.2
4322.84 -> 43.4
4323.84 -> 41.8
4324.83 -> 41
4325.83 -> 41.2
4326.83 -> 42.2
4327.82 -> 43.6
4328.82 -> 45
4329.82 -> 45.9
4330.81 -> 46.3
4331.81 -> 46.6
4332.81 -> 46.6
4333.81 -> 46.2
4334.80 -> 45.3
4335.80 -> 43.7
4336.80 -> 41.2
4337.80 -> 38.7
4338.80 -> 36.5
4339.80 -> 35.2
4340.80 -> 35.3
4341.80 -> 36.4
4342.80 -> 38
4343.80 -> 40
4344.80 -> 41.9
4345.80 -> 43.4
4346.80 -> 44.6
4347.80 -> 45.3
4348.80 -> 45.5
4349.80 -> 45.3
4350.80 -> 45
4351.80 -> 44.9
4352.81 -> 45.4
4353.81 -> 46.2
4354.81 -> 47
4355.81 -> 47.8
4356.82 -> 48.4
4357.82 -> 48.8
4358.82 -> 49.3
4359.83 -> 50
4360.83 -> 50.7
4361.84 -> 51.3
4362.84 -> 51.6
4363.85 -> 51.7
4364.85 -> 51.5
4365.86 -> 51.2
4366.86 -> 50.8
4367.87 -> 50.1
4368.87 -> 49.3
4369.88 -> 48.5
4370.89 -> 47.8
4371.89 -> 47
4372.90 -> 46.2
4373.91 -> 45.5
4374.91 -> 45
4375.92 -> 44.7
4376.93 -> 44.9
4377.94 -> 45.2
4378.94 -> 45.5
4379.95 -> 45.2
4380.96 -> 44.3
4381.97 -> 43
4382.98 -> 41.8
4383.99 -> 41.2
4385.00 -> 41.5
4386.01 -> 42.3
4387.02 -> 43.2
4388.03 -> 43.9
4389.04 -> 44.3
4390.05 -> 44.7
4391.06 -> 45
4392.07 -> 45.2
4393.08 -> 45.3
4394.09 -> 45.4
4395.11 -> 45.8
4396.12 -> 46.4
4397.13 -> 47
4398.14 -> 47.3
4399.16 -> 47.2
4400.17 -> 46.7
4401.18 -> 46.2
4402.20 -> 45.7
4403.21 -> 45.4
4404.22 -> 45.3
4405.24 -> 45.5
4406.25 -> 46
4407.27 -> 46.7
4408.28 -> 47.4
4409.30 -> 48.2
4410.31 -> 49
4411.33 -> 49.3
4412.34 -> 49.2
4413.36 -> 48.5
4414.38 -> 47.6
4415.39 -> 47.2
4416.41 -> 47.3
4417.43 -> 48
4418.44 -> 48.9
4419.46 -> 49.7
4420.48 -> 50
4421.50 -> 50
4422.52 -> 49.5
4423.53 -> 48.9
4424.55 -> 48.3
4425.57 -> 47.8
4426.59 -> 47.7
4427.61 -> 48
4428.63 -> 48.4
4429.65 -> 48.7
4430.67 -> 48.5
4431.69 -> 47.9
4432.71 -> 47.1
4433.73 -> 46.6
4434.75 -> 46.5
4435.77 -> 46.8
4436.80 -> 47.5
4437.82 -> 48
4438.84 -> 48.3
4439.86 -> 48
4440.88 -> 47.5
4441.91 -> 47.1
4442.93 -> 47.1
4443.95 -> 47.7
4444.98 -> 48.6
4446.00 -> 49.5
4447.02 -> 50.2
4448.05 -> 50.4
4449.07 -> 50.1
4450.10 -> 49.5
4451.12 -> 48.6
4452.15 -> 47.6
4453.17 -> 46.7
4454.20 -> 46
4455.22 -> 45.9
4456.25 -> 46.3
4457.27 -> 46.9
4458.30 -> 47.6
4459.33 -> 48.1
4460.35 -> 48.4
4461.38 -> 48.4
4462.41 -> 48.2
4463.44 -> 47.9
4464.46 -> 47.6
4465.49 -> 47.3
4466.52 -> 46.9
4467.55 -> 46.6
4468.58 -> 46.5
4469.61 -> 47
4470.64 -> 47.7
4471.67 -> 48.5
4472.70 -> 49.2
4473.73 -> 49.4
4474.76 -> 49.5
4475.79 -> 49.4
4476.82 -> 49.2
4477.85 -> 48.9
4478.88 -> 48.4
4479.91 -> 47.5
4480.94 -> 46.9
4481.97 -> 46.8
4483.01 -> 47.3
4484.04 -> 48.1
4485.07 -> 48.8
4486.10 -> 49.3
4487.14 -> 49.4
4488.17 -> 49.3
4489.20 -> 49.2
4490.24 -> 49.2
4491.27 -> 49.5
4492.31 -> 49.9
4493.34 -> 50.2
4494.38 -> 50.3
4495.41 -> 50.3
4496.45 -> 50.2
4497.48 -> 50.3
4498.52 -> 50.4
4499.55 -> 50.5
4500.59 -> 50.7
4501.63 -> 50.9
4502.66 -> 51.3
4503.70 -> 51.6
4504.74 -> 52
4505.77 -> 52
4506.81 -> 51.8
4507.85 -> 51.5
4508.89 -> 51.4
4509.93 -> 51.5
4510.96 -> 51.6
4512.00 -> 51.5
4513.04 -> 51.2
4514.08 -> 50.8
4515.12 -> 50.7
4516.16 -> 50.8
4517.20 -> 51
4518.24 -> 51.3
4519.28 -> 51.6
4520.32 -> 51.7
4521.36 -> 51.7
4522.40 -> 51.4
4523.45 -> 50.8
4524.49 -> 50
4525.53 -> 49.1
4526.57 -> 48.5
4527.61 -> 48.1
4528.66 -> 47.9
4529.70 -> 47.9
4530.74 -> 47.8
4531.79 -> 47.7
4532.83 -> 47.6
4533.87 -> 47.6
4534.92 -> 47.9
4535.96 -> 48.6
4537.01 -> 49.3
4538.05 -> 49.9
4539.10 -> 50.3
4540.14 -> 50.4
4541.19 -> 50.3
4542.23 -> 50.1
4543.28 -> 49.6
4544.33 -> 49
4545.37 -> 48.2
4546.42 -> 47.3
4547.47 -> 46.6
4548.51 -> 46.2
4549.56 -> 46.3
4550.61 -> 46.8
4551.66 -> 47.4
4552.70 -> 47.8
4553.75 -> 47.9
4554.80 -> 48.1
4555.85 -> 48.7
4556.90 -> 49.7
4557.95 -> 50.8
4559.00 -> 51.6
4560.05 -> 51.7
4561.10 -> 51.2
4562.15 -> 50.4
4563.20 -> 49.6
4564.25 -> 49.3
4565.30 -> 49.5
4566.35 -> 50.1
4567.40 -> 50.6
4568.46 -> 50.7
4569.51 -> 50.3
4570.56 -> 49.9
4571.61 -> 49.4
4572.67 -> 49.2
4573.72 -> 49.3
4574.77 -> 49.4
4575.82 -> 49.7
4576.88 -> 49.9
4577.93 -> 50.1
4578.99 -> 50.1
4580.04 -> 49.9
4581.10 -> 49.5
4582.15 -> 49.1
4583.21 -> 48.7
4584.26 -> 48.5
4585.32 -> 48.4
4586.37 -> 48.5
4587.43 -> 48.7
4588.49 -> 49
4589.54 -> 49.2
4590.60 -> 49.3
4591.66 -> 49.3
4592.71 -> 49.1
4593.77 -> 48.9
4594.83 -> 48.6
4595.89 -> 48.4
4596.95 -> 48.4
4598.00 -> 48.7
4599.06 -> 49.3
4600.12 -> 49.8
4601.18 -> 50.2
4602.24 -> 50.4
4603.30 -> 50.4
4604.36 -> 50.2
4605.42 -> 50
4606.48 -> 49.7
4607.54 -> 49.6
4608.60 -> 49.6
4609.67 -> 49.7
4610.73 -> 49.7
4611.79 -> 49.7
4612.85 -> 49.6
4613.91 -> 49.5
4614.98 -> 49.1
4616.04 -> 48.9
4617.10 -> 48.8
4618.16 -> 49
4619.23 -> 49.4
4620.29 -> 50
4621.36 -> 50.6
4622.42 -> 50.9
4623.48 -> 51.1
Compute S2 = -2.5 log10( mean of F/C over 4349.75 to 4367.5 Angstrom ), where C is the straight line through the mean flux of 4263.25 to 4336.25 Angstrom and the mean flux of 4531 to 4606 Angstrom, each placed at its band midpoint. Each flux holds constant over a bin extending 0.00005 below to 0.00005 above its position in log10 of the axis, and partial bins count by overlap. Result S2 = -0.12 mag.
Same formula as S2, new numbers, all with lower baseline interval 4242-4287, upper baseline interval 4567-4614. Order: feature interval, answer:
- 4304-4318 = 0.210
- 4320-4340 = 0.070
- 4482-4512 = -0.043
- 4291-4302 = 0.160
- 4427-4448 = -0.009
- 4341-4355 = 0.077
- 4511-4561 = -0.012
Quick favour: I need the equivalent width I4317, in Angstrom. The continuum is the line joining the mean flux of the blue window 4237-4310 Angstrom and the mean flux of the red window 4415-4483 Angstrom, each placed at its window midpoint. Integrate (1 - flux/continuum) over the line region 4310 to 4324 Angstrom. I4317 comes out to 0.3 Angstrom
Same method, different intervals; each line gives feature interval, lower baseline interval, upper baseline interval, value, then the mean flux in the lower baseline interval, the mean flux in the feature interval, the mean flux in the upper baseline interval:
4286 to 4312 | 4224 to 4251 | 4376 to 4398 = 4.2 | 44.9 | 37.5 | 44.4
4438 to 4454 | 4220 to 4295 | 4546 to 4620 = -0.4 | 44.7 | 48.4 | 49.3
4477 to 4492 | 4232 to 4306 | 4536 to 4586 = -0.2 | 43.7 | 48.5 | 49.3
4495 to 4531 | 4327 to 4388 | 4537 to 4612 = -1.9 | 45.2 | 50.6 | 49.3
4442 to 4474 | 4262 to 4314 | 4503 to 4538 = -0.1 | 41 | 47.9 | 50.2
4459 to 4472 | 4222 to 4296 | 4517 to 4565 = 0.1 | 44.6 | 47.6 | 49.2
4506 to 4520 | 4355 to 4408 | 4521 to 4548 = -0.8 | 46.5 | 51.3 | 49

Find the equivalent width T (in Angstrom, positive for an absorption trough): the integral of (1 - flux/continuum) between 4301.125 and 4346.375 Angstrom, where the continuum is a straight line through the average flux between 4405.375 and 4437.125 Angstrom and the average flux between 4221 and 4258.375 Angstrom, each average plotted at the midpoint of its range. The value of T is 5.6 Angstrom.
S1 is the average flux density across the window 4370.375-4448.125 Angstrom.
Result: 46.7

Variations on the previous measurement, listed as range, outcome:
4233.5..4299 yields 44.6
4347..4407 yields 46.4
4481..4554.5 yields 49.6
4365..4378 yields 47.6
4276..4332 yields 41.3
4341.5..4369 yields 46.9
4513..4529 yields 50.4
